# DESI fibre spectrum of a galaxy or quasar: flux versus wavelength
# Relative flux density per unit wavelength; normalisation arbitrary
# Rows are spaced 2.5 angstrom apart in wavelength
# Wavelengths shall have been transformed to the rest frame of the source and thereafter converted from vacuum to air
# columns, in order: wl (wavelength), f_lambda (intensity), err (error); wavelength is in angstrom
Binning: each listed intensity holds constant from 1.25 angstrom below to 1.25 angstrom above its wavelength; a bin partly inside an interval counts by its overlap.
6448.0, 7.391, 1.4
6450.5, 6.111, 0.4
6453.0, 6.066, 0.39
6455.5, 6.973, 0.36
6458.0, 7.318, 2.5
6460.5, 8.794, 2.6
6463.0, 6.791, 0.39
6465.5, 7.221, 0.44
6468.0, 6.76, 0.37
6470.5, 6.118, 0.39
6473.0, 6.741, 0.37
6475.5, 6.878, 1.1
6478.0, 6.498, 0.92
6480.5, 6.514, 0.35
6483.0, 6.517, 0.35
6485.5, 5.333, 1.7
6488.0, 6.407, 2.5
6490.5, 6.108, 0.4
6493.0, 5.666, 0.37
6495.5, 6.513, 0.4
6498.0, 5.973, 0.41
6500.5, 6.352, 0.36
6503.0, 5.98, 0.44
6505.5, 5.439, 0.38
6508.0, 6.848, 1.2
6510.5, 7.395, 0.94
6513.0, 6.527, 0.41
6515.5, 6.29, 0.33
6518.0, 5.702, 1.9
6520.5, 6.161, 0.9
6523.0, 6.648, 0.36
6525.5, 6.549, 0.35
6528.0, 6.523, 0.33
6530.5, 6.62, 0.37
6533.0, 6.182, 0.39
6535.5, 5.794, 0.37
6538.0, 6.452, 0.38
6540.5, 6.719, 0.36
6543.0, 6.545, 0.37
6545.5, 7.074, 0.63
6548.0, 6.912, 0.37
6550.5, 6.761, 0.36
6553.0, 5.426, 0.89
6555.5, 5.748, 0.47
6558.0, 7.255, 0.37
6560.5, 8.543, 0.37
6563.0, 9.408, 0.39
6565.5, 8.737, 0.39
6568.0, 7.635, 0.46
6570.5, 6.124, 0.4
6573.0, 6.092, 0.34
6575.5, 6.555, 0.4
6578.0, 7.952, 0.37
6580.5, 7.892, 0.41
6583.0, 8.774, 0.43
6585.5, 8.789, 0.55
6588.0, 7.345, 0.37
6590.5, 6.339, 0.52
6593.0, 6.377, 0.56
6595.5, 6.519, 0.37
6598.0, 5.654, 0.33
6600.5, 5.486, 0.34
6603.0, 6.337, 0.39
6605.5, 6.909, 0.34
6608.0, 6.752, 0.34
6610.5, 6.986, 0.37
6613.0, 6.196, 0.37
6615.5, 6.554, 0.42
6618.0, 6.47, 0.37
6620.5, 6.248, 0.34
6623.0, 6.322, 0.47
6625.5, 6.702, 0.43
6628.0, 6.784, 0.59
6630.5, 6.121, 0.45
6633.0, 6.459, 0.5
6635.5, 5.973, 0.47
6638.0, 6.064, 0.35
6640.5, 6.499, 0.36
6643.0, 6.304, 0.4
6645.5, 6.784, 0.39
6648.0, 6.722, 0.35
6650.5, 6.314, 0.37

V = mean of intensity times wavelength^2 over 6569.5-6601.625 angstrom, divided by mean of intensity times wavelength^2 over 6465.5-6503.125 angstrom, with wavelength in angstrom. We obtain 1.13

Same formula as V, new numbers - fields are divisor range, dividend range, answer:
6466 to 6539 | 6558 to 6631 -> 1.14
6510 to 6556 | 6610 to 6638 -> 1.03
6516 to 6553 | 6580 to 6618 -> 1.08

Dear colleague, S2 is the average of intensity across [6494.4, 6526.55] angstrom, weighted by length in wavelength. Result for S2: 6.33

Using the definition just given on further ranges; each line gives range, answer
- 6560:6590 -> 7.77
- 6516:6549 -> 6.45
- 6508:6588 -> 6.97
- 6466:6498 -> 6.34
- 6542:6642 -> 6.83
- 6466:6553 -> 6.39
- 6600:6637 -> 6.44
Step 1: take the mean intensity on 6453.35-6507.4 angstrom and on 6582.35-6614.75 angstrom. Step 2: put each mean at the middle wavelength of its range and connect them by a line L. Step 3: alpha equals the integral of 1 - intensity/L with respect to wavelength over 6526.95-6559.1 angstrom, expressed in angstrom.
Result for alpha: 0.9 angstrom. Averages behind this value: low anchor 6.52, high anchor 6.76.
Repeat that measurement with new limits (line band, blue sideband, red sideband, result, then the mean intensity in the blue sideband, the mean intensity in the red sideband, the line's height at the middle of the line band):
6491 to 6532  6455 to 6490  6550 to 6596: 3.82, 6.76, 7.3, 6.97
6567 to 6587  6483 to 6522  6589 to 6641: -3.68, 6.19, 6.37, 6.31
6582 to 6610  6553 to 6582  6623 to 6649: 0.64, 7.37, 6.43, 6.98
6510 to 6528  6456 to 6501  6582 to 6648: 0.44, 6.59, 6.6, 6.6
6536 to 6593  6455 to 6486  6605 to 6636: -4.90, 6.84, 6.5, 6.63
